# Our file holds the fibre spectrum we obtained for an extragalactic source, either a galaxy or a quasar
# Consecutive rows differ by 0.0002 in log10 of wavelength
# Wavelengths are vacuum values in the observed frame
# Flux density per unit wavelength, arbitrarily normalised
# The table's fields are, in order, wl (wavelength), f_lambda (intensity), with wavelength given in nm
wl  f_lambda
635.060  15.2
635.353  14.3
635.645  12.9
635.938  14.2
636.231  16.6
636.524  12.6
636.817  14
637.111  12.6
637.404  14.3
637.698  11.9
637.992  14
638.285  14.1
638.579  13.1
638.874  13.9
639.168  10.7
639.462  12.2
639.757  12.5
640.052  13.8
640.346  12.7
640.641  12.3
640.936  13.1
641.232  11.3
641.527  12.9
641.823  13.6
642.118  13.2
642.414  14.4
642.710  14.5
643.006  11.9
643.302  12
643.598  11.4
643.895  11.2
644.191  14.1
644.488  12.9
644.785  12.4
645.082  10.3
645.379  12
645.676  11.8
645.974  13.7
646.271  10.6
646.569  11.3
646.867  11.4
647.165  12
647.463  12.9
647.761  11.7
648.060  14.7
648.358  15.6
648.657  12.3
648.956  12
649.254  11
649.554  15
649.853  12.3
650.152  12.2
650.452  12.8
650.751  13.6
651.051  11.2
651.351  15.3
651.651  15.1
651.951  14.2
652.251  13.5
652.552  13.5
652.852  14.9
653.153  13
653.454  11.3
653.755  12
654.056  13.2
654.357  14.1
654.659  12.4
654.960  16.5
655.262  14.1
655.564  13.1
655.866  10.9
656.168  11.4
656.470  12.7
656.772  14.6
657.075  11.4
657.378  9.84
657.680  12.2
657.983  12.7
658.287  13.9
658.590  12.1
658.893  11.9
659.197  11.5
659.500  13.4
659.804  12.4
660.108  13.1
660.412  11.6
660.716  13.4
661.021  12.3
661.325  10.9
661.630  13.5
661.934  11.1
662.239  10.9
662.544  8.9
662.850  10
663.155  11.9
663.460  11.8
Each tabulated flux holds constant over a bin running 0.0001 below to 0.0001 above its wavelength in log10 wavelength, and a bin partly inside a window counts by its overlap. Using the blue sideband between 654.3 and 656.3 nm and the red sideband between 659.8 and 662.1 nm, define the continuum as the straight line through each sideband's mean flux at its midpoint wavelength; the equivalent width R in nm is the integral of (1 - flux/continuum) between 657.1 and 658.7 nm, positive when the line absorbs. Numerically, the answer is 0.08 nm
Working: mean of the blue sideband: 13.2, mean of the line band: 12.1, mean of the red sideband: 12.3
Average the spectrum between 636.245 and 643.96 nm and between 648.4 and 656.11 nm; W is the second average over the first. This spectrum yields 1.02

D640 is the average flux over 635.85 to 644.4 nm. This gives 13.1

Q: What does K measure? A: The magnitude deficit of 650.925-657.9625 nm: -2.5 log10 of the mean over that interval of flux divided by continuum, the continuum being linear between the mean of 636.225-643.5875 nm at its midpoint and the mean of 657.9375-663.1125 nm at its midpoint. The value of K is -0.067 mag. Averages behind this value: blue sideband 13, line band 13.1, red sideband 12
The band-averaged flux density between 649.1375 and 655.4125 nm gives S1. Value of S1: 13.4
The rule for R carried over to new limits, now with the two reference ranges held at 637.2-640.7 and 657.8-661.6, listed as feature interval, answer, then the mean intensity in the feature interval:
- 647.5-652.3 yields -0.21 nm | 13.3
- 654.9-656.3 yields -0.05 nm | 13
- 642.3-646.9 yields 0.21 nm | 12.2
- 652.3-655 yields -0.15 nm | 13.3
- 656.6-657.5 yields 0.04 nm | 12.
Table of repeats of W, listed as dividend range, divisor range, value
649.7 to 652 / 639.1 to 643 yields 1.03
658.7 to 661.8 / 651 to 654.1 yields 0.92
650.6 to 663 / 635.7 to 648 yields 0.99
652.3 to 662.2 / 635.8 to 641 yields 0.95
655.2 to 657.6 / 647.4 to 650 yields 0.93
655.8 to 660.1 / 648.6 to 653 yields 0.92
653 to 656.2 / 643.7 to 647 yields 1.08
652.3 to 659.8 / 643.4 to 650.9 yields 1.03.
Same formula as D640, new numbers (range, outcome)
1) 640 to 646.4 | 12.5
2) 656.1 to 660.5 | 12.3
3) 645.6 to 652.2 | 12.9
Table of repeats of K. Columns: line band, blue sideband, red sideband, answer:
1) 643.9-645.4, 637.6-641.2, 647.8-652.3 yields 0.07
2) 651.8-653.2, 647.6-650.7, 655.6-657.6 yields -0.11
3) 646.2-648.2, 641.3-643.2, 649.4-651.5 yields 0.09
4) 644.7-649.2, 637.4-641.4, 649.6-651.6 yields 0.06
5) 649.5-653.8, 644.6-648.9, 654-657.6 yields -0.06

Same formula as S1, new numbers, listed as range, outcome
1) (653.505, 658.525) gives 12.8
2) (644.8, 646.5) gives 11.7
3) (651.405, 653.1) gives 14.2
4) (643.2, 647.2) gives 11.9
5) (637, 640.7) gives 13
